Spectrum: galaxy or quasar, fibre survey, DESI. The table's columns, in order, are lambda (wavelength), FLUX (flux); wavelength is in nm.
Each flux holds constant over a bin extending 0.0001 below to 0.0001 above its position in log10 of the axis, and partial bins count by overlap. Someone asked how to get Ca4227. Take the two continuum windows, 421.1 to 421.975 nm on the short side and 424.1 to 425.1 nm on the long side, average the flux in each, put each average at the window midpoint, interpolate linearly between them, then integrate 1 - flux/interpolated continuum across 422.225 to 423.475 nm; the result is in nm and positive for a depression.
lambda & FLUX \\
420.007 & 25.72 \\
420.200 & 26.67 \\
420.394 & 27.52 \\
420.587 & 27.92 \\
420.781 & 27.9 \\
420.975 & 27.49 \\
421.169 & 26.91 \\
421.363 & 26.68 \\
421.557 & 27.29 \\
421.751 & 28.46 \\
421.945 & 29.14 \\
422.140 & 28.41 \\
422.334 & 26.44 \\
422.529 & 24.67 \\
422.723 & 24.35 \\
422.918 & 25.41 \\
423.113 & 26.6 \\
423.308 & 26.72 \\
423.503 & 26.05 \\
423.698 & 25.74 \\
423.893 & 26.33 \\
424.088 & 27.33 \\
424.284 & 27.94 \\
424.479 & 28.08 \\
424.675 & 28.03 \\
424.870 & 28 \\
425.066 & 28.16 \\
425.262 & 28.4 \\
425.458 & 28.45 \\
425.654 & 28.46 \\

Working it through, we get 0.091 nm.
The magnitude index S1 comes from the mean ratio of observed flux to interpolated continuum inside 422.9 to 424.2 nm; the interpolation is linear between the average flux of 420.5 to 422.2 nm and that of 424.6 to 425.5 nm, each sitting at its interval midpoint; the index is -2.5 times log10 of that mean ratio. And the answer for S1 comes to 0.07 mag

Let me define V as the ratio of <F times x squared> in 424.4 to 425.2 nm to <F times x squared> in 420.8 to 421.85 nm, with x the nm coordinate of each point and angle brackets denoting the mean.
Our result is 1.04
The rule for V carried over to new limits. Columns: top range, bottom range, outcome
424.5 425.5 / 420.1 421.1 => 1.05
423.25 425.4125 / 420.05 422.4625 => 1.01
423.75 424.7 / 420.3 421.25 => 1.01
